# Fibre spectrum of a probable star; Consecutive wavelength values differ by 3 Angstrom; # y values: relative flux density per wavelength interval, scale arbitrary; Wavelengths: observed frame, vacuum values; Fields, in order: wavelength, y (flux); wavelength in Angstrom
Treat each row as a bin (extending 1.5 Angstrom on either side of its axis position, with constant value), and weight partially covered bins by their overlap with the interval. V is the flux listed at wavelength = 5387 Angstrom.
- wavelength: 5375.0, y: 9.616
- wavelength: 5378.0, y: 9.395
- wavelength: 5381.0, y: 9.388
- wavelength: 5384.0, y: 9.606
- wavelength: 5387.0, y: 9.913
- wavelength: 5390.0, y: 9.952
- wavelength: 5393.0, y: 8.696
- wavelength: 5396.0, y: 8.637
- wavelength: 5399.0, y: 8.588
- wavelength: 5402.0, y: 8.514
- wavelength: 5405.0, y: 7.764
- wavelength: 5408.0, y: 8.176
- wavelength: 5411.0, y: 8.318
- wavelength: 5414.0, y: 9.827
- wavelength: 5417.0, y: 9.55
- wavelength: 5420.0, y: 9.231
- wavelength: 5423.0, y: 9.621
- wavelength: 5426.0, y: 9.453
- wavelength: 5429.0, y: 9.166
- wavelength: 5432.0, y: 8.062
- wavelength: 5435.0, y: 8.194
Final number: 9.913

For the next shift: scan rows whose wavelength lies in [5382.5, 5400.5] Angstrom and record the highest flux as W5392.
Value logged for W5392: 9.952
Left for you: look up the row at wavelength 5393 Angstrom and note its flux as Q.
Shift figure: 8.696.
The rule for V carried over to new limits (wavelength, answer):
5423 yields 9.621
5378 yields 9.395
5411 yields 8.318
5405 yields 7.764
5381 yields 9.388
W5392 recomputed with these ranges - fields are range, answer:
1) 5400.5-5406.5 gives 8.514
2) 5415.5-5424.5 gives 9.621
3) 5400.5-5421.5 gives 9.827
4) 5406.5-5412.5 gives 8.318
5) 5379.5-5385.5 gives 9.606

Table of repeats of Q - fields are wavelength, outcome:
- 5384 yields 9.606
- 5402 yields 8.514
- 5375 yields 9.616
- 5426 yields 9.453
